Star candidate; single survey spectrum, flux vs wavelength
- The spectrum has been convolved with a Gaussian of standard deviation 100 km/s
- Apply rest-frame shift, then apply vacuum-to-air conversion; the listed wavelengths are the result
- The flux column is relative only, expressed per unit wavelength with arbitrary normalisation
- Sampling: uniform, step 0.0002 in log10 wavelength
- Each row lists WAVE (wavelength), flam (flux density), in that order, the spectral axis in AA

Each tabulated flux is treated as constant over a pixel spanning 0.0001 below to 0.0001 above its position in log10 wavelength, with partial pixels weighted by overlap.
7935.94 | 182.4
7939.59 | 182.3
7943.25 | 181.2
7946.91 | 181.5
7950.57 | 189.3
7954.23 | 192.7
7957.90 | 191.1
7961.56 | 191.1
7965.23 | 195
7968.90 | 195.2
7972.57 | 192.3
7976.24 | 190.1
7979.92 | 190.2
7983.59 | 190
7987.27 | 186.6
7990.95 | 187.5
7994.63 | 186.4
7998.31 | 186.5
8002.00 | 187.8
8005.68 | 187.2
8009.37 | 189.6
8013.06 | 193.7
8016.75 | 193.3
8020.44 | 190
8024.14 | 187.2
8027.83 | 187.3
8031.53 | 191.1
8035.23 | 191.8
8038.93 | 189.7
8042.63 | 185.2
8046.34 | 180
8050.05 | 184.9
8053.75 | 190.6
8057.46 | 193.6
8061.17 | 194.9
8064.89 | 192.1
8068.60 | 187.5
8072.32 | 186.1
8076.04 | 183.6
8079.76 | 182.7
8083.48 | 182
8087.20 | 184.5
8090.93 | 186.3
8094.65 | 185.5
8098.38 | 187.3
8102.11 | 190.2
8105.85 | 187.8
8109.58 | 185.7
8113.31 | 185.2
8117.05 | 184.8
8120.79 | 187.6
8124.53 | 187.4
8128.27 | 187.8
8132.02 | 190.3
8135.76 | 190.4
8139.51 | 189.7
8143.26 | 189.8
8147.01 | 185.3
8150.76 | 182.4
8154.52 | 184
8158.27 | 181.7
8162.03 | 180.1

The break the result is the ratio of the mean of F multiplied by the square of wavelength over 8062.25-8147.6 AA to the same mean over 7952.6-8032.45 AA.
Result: 1.01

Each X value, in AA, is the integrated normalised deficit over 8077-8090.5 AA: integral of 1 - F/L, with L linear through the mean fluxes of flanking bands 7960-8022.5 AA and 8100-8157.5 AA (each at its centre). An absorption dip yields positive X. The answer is 0.3 AA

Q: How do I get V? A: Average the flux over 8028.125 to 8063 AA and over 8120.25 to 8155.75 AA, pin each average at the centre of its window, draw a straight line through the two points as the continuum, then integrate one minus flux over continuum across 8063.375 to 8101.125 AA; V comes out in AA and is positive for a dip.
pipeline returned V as 0.5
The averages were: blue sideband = 189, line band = 186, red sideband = 188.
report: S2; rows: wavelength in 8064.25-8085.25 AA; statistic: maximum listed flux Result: 192.1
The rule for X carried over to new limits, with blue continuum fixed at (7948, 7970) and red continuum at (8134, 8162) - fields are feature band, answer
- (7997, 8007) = 0.2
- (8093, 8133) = -0.1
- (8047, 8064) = -0.1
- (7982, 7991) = 0.1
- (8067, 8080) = 0.2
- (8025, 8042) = 0.0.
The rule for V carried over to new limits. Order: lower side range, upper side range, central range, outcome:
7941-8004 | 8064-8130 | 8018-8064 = -0.4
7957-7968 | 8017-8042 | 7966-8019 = 0.4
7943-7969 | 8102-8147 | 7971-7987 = -0.1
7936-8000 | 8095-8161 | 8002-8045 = -0.3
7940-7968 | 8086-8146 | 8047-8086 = 0.1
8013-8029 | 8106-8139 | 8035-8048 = 0.2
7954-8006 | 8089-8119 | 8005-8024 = -0.2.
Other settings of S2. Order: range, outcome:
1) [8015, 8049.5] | 193.3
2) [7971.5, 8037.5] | 193.7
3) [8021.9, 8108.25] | 194.9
